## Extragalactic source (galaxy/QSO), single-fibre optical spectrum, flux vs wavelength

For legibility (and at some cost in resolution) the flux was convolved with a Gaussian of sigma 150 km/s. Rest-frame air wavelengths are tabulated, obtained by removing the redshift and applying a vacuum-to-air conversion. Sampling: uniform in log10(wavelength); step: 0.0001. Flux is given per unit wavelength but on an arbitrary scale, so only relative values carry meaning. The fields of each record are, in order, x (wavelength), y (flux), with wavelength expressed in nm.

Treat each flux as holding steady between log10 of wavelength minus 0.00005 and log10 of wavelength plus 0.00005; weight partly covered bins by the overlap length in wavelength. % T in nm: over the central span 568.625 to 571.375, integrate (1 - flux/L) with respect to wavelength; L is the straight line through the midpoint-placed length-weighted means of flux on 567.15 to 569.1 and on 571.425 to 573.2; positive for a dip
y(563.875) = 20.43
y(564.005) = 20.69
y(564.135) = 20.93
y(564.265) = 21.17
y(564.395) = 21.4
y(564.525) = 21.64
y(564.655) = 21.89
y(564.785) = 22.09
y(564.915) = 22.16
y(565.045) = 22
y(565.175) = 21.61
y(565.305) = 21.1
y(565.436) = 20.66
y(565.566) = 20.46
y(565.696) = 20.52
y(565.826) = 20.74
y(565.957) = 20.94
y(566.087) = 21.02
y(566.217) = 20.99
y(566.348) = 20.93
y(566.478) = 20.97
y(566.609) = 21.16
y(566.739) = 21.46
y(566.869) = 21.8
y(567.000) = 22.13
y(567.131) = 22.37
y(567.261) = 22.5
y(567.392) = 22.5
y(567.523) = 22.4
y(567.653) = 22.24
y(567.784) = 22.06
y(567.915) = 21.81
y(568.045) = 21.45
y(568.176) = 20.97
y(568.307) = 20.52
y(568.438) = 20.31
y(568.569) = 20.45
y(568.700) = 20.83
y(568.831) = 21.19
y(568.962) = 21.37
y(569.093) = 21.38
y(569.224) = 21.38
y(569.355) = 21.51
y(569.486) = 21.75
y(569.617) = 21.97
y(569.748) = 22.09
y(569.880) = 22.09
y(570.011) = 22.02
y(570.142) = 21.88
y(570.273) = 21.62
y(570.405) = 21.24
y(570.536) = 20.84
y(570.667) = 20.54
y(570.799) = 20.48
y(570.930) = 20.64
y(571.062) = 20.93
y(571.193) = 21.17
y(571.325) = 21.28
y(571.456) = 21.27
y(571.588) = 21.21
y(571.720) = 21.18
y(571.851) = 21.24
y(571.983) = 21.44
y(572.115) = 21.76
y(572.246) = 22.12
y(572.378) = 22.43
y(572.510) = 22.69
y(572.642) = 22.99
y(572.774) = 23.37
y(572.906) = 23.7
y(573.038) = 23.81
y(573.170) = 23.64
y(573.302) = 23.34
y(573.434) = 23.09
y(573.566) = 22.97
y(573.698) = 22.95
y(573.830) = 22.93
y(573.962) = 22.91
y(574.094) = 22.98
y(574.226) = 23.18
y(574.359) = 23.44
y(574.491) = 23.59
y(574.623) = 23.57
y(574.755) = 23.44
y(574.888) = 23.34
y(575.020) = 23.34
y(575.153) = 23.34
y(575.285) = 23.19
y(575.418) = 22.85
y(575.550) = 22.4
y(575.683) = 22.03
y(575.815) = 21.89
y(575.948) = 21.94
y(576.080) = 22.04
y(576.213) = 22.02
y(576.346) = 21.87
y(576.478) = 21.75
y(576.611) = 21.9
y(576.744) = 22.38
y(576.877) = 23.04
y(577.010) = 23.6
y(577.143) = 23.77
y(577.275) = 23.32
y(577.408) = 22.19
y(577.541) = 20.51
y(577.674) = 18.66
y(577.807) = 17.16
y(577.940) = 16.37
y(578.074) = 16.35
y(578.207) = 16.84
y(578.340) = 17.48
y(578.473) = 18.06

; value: 0.07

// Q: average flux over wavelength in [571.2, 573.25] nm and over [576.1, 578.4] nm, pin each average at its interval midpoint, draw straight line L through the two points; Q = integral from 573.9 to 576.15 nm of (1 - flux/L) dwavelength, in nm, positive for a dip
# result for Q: -0.17 nm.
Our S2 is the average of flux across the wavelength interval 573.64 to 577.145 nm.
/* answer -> 22.8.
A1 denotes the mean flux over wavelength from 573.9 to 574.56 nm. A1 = 23.2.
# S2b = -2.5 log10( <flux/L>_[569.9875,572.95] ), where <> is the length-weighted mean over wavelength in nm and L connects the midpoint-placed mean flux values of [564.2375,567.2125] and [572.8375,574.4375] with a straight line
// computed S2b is 0.05 mag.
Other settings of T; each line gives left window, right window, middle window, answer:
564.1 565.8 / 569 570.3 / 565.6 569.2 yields 0.03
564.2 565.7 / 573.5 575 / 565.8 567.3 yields 0.02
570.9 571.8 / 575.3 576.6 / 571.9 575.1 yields -0.21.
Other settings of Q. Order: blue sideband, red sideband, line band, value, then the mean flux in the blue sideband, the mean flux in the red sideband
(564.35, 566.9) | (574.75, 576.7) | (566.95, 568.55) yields -0.02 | 21.3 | 22.5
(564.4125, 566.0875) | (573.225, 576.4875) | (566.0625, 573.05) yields 0.12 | 21.3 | 22.8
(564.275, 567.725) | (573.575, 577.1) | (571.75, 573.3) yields -0.02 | 21.5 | 22.8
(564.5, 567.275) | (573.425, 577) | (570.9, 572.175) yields 0.06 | 21.4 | 22.8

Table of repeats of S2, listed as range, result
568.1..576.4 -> 22.1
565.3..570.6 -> 21.4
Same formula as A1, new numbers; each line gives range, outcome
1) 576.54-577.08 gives 22.7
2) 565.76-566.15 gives 20.9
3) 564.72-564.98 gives 22.1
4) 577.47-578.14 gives 17.8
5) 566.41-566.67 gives 21.1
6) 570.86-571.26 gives 20.9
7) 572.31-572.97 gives 23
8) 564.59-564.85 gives 22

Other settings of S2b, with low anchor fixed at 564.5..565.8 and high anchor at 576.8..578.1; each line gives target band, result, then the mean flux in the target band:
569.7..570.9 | -0.016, 21.4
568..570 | -0.007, 21.3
